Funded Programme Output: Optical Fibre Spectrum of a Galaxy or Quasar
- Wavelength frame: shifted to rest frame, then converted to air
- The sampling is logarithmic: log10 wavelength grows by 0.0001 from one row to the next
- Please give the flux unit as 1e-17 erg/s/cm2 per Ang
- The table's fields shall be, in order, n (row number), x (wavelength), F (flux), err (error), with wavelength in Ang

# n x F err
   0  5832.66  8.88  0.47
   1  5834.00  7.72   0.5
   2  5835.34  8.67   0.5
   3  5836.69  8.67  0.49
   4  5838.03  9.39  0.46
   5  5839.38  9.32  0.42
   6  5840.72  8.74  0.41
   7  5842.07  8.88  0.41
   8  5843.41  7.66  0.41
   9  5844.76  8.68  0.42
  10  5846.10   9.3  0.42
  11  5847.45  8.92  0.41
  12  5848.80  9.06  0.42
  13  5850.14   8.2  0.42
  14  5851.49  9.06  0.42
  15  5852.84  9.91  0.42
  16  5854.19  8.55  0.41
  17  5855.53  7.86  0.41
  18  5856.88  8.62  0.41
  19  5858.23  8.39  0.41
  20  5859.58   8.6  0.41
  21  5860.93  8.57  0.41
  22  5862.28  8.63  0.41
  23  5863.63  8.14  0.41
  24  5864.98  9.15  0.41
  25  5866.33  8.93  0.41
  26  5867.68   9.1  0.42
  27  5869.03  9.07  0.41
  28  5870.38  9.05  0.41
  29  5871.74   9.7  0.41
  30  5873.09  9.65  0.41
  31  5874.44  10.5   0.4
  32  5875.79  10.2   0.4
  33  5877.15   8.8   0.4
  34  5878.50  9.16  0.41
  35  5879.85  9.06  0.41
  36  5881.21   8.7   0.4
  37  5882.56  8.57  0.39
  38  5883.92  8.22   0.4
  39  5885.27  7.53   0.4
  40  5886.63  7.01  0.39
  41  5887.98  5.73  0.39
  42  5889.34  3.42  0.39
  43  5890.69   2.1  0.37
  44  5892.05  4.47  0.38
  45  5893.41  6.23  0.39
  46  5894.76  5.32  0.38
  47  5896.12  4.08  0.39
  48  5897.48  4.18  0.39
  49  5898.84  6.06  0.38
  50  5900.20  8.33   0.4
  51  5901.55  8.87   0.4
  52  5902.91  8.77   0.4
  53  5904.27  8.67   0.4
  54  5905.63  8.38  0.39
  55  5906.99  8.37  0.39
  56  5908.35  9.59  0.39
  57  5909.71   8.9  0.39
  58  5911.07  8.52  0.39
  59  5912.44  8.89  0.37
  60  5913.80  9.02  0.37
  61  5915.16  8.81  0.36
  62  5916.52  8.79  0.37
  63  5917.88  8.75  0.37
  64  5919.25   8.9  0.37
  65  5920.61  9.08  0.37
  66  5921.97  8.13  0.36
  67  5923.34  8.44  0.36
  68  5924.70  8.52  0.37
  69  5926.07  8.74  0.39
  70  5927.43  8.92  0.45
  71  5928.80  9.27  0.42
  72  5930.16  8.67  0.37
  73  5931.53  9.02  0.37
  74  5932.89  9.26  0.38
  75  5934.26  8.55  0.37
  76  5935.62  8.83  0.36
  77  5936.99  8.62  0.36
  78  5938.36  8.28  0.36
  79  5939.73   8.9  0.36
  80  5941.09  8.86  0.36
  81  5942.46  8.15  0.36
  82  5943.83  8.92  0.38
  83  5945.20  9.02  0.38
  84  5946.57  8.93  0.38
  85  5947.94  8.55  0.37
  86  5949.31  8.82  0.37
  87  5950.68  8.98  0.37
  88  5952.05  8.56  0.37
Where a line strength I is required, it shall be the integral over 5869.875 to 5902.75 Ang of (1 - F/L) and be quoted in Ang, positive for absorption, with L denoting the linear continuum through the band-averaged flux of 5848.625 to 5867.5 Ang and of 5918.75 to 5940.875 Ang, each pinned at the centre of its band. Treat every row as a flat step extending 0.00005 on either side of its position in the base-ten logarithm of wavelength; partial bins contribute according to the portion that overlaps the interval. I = 5.3 Ang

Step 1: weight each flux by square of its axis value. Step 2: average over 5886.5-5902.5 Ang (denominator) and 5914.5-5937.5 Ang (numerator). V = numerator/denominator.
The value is 1.62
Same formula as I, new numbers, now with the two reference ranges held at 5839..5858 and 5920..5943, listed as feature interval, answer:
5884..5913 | 6.3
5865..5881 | -1.1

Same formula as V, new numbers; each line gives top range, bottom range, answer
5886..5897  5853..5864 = 0.57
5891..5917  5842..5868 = 0.88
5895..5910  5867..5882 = 0.82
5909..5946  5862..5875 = 0.97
